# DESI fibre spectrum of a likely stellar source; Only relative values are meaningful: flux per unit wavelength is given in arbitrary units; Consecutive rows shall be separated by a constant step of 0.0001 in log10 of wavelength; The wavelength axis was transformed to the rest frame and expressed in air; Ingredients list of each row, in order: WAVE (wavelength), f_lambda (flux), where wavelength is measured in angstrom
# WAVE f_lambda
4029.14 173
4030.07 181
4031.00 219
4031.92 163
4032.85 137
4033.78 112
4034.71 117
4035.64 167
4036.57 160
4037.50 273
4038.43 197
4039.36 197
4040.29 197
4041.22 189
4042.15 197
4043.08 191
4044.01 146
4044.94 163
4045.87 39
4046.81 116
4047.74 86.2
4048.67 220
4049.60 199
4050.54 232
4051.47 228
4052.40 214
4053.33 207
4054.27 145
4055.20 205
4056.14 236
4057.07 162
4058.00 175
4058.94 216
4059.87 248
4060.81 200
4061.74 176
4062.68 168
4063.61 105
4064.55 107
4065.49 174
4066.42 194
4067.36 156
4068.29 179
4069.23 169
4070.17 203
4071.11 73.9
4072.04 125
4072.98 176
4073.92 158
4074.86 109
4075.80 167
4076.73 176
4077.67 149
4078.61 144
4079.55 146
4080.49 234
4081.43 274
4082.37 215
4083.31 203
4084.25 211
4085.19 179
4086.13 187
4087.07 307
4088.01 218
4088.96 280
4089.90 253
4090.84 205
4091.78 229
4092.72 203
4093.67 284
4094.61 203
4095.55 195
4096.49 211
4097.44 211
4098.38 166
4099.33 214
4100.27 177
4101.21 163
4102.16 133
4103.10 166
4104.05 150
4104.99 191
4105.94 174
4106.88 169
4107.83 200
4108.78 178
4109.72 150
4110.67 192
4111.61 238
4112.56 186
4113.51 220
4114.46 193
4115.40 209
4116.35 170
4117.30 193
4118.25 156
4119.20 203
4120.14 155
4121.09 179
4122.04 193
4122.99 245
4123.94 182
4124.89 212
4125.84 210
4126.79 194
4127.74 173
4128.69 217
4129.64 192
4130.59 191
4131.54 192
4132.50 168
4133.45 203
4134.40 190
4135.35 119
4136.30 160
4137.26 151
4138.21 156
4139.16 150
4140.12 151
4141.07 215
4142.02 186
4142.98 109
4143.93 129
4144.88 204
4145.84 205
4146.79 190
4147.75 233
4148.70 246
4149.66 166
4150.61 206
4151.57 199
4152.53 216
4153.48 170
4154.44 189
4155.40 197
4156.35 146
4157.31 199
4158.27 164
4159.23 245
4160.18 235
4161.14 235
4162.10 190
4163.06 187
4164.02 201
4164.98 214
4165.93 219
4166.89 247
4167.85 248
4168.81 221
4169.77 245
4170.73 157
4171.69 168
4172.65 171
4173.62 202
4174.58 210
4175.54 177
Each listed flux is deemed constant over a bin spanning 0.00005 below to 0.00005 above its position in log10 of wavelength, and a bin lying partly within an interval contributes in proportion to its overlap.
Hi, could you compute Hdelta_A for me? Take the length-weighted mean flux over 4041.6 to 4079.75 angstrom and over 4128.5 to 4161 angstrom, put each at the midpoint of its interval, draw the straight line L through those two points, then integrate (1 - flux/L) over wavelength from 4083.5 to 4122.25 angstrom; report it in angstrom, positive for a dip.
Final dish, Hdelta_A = -4.6 angstrom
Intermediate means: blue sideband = 168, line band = 197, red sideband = 185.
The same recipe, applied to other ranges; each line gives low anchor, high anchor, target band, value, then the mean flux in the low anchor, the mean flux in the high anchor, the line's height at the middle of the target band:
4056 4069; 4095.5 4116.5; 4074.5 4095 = -3.1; 177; 185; 181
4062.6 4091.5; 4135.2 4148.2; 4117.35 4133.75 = -1.8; 183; 170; 173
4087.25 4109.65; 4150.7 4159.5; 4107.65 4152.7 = 1.8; 199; 191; 195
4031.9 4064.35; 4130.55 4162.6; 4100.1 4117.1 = 0.1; 176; 185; 182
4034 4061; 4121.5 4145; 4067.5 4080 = 2.0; 183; 179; 182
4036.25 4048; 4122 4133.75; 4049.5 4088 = -1.6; 167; 198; 177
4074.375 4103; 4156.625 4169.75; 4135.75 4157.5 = 3.2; 201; 216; 212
